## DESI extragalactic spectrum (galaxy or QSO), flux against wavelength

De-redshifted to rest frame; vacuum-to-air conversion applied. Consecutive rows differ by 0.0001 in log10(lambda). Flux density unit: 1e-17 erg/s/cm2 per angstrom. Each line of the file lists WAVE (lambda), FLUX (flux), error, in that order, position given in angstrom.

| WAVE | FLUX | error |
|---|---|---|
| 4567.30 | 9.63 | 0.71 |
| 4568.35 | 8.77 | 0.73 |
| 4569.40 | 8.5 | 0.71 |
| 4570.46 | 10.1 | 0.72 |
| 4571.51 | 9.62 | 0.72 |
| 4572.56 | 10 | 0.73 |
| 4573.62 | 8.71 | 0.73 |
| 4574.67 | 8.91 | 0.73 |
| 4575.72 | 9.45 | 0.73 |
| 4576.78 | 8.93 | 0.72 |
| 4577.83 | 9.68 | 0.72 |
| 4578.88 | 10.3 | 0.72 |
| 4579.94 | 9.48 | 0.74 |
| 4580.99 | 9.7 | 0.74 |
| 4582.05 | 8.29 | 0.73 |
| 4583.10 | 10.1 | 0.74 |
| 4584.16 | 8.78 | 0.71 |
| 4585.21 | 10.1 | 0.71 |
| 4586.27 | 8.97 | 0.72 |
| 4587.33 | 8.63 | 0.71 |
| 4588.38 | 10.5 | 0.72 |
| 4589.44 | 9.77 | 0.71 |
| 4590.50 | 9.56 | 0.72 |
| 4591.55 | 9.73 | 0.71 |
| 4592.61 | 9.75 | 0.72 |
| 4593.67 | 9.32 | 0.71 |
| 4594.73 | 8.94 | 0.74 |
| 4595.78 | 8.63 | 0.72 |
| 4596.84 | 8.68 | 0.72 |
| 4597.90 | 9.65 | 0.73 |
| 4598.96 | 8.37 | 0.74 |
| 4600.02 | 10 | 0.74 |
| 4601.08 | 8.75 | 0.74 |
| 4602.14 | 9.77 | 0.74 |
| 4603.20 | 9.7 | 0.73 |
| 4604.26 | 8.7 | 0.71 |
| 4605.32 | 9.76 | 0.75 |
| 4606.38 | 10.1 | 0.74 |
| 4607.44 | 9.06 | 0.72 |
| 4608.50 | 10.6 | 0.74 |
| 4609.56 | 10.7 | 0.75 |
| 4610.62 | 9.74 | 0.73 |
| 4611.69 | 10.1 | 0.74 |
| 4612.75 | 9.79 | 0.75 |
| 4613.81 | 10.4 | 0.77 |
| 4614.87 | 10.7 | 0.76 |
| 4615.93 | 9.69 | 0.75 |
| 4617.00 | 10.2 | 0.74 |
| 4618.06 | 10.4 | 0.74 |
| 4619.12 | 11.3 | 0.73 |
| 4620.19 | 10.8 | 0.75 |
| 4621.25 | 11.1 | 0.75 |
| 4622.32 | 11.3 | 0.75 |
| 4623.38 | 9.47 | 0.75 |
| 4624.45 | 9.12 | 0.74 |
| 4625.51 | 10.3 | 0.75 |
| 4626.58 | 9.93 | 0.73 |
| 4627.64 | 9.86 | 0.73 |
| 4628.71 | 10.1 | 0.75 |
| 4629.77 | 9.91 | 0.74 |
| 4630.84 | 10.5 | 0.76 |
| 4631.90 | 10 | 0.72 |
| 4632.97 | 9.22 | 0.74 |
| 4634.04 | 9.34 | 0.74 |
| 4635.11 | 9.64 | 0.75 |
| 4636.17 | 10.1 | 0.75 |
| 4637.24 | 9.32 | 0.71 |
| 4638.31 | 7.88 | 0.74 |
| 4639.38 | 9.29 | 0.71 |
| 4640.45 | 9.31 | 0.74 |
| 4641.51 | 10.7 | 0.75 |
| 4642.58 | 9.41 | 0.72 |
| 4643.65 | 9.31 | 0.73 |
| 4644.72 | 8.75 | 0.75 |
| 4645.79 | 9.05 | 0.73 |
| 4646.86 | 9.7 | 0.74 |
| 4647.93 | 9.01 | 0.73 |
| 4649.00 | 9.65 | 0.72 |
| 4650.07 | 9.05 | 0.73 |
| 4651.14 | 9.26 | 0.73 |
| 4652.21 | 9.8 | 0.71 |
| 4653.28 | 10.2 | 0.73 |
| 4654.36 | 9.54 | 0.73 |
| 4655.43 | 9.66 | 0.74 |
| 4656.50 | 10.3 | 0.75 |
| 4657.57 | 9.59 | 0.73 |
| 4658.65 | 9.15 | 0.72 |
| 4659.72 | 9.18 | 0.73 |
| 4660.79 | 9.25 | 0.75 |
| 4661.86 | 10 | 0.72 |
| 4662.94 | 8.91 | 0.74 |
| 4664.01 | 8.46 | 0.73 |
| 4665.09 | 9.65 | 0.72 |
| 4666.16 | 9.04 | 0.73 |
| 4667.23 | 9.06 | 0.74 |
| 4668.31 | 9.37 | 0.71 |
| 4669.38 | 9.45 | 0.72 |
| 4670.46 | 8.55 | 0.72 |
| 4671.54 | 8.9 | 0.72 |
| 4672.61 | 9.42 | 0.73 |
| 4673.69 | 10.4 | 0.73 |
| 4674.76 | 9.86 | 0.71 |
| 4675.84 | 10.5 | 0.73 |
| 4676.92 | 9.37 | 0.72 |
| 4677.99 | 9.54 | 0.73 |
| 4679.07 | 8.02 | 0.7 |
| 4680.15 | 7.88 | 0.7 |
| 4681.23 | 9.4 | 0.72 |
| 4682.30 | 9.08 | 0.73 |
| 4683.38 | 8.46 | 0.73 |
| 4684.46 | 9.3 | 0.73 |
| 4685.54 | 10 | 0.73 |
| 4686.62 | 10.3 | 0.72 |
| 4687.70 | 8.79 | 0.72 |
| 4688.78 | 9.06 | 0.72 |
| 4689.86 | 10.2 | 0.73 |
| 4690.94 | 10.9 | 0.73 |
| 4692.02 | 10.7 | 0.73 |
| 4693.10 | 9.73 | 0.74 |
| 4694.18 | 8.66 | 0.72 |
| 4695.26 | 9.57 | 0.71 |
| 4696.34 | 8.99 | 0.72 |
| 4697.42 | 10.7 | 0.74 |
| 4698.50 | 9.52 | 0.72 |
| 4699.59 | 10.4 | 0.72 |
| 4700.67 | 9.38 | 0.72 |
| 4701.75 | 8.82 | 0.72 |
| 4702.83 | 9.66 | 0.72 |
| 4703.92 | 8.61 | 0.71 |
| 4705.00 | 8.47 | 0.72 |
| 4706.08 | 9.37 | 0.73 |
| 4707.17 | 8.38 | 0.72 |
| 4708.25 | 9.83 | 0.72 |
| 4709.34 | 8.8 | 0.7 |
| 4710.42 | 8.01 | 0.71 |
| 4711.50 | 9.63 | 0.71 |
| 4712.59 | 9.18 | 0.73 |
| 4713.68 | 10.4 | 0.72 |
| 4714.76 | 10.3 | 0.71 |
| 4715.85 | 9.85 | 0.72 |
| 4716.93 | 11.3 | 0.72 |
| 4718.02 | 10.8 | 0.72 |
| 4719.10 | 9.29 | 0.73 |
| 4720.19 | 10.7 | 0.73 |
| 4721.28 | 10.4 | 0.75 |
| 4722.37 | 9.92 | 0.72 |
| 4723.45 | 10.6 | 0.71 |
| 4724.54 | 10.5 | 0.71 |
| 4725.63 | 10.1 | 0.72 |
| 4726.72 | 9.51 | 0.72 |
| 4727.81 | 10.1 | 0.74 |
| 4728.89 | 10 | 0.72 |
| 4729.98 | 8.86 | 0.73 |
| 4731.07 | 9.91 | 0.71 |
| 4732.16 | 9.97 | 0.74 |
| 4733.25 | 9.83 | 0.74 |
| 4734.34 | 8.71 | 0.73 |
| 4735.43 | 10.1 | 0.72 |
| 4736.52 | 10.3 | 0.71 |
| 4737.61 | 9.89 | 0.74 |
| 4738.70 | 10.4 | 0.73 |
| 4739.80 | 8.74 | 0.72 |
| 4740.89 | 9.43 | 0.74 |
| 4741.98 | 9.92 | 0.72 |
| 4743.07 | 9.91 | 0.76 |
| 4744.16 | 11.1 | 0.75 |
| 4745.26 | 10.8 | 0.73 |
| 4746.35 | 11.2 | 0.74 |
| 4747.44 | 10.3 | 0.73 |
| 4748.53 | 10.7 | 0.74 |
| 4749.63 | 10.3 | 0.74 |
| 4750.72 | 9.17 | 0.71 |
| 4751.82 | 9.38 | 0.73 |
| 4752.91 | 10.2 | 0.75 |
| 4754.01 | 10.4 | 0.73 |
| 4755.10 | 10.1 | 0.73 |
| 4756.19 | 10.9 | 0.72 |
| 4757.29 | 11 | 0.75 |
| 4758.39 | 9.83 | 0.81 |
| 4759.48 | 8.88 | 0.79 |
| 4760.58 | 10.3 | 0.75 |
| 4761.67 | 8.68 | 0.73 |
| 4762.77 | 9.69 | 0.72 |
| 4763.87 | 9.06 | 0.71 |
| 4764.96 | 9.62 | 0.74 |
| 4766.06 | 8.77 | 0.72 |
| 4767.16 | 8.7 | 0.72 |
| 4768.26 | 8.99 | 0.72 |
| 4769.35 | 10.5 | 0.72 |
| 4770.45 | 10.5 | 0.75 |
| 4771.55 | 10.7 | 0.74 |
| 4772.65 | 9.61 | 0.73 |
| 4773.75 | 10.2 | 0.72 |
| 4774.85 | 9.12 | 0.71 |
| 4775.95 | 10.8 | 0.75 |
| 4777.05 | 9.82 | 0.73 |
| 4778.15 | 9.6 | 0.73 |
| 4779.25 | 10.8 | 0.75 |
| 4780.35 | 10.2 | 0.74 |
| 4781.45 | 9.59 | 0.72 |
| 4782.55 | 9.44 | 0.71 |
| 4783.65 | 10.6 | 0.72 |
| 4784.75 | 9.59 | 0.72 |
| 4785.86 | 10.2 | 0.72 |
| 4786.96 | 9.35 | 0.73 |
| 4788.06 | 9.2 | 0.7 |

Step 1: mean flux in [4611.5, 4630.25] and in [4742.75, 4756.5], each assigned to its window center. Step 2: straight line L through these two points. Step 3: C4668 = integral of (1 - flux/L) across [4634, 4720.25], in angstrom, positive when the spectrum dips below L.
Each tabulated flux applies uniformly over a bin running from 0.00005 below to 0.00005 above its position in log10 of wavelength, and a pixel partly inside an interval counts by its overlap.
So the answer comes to 7.0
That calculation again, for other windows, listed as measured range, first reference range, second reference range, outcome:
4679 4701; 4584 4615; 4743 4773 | 0.7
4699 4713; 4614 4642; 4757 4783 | 1.1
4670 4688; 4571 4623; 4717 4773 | 1.0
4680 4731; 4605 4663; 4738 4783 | 1.2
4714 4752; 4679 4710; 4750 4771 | -2.0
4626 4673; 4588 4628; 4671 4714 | 0.9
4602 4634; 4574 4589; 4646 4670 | -2.2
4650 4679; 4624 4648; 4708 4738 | 0.7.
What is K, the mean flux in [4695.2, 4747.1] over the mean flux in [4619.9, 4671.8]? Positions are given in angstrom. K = 1.0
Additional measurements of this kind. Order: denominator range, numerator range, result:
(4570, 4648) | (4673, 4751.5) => 1.01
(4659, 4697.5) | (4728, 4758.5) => 1.07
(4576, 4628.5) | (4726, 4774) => 1.02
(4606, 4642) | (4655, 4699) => 0.94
